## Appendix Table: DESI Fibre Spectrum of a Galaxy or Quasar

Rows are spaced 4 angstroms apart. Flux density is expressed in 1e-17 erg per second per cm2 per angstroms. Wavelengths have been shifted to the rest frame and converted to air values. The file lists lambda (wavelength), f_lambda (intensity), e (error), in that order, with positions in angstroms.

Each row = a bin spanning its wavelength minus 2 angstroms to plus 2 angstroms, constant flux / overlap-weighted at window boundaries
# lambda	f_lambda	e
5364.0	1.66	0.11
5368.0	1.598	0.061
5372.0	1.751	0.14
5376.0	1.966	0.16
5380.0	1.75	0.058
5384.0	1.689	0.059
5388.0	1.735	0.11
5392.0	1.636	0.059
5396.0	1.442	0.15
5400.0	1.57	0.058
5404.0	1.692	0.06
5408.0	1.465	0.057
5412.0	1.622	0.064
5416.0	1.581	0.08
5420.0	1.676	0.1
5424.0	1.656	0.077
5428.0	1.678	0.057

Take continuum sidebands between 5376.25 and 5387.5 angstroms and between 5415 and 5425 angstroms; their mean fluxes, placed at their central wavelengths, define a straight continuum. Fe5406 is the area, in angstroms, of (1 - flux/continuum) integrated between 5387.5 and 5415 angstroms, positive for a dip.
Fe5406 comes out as 1.8 angstroms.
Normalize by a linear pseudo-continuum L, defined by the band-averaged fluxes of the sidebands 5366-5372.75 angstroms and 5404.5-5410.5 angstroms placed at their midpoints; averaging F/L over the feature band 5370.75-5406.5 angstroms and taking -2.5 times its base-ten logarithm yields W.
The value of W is -0.06 mag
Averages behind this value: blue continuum 1.66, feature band 1.69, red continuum 1.53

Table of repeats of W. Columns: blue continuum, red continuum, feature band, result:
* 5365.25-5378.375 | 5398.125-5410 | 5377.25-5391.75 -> -0.02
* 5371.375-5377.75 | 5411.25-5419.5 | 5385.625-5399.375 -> 0.10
